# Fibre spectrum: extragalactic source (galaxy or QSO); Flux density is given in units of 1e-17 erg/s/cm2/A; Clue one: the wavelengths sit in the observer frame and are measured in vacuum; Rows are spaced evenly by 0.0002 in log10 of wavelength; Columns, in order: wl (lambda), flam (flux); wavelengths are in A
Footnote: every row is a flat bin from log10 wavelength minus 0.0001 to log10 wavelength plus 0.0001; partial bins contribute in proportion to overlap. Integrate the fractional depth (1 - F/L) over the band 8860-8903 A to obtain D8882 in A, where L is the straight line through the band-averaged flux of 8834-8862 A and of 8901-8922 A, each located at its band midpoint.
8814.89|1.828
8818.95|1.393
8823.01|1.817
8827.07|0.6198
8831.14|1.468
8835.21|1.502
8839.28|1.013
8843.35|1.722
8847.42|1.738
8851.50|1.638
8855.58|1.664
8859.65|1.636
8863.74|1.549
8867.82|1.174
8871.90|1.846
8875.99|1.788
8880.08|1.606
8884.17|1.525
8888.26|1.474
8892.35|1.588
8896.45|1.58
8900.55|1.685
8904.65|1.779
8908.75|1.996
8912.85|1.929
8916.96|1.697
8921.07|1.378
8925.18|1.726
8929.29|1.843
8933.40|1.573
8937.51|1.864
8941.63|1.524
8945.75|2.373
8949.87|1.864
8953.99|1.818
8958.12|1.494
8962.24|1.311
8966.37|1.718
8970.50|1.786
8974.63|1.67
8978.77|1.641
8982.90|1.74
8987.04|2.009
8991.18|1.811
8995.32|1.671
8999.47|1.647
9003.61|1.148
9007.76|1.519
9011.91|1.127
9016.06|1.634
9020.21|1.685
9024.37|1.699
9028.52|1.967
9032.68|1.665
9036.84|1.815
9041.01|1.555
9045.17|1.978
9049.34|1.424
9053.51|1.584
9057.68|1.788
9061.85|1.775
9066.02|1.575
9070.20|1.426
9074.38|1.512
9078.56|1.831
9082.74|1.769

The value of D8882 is 2.2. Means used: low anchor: 1.56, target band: 1.59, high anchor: 1.77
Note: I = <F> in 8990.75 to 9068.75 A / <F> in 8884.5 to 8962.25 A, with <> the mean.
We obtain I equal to 0.95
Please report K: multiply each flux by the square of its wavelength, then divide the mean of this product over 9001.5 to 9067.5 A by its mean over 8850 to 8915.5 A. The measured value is 1.01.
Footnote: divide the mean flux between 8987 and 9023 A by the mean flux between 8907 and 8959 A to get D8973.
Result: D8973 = 0.9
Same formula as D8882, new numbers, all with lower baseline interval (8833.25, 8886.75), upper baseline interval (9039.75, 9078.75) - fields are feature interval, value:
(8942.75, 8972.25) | -2.9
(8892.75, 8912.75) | -2.3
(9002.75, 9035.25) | 1.0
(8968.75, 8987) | -1.5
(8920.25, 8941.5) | -1.2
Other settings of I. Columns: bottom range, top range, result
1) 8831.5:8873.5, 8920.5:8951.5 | 1.16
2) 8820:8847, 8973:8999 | 1.27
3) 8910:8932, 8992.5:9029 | 0.90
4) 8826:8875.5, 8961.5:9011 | 1.10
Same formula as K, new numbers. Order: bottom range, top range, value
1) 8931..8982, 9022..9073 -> 1.00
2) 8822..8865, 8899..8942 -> 1.19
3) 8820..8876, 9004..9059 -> 1.13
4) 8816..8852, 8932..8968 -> 1.24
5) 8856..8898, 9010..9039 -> 1.09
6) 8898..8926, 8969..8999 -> 1.03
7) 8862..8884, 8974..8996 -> 1.14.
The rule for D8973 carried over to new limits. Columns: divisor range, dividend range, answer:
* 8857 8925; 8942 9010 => 1.03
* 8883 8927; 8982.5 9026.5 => 0.96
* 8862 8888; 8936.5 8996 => 1.11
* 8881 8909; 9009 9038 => 1.01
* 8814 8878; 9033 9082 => 1.09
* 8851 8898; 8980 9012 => 1.02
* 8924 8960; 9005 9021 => 0.82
